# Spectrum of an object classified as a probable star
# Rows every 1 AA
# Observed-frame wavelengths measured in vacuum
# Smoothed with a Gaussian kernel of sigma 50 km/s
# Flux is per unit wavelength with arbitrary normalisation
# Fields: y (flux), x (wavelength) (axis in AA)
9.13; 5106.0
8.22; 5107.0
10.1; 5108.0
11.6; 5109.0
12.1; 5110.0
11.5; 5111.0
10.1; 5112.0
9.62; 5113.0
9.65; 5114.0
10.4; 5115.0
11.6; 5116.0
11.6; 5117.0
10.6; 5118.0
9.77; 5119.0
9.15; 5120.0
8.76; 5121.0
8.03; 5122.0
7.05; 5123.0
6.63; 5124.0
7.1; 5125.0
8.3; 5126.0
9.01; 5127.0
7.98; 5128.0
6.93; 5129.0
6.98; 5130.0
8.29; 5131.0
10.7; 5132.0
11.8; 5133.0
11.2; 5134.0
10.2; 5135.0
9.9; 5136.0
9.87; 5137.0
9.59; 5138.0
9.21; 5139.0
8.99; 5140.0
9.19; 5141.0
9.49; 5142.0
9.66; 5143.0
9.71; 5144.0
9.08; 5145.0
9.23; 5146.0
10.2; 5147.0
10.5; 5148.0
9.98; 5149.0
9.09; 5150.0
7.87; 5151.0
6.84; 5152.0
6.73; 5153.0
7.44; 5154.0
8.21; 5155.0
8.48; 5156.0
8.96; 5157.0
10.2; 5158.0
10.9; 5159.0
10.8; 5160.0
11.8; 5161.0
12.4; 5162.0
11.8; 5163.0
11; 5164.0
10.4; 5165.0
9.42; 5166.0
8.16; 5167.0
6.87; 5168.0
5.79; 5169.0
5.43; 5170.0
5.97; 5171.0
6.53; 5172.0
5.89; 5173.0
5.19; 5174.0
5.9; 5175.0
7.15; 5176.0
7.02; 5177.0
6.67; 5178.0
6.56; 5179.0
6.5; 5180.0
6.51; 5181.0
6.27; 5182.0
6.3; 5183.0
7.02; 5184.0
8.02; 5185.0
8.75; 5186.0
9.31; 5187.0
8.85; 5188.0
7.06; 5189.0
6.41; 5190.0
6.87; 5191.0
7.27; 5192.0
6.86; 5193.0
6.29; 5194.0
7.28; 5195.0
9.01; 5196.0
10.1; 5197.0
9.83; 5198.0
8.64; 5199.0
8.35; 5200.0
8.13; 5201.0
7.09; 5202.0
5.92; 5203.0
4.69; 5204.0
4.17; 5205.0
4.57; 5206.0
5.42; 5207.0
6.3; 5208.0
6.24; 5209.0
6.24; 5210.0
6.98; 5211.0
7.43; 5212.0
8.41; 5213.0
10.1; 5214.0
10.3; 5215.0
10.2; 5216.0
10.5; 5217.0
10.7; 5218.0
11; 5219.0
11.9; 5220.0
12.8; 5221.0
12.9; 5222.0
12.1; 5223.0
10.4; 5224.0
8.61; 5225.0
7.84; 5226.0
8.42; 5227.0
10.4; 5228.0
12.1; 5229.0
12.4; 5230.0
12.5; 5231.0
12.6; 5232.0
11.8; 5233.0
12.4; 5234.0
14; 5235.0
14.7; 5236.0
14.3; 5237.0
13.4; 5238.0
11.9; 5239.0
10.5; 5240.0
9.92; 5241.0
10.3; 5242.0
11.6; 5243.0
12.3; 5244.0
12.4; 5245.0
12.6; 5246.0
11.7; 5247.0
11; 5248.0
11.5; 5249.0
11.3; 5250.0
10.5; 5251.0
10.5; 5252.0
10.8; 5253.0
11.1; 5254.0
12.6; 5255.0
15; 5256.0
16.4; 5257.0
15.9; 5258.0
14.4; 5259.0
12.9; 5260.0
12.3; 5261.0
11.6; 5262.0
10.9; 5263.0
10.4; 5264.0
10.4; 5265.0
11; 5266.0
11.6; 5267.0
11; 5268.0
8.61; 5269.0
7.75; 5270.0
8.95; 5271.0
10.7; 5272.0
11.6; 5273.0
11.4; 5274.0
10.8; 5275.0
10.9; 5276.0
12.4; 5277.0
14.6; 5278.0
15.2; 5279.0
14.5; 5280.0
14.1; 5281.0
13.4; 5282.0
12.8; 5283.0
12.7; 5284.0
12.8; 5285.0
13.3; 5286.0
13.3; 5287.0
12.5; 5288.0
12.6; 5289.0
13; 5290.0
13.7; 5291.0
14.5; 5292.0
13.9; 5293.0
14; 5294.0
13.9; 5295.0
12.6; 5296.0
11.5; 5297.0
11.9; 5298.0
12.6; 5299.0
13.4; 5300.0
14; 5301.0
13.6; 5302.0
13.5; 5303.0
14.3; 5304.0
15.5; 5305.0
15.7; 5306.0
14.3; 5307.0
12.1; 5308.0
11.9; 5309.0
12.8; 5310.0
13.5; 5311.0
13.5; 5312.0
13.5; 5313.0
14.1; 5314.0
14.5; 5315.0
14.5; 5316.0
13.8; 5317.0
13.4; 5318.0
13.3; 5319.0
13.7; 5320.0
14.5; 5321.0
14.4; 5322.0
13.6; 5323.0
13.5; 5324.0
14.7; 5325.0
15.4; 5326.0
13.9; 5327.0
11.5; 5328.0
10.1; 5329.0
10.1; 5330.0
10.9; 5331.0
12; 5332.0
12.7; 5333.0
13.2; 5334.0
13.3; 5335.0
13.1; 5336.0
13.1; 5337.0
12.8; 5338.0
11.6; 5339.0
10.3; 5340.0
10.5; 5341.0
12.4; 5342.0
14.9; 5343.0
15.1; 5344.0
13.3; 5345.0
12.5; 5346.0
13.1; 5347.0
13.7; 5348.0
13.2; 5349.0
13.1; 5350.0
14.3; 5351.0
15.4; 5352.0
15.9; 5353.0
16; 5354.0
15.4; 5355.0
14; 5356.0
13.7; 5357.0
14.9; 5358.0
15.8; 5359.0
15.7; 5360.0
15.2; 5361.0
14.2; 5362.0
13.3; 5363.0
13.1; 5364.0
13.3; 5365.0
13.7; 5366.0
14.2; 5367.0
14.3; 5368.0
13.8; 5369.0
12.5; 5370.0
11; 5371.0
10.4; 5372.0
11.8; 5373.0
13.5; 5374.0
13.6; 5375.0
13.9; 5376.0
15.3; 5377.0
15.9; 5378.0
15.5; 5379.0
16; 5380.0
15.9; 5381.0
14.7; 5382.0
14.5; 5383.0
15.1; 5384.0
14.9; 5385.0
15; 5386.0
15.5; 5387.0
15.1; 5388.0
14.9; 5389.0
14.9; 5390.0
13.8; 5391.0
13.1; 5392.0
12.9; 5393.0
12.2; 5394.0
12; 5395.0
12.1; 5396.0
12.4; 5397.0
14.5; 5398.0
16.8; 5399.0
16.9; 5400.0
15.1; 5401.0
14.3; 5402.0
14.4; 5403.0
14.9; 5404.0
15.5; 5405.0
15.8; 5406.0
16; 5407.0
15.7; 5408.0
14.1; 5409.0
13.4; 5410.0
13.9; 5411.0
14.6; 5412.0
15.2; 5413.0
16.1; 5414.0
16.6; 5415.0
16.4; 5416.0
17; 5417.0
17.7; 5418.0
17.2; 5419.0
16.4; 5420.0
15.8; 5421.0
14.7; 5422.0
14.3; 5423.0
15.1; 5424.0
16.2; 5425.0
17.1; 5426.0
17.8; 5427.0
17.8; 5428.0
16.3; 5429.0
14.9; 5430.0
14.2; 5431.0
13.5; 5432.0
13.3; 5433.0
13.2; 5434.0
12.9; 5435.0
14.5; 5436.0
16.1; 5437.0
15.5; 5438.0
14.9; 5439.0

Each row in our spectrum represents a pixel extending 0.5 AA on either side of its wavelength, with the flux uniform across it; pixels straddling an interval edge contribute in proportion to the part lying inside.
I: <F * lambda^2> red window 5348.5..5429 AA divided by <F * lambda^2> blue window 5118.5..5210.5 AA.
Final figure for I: 1.98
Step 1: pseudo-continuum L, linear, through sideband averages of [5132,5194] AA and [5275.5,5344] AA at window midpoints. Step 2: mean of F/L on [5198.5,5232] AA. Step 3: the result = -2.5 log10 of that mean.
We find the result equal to 0.14 mag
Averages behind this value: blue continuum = 8.45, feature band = 8.96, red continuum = 13.2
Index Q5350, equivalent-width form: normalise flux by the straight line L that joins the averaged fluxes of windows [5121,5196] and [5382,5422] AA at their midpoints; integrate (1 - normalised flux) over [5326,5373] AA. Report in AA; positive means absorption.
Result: 0.82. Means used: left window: 8.33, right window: 14.9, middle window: 13.3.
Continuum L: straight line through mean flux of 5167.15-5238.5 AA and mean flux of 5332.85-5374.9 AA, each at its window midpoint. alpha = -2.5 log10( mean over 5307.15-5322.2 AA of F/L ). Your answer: -0.11 mag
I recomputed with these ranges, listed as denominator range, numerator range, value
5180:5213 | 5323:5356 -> 1.95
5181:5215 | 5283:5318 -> 1.91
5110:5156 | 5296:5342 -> 1.53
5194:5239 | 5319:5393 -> 1.51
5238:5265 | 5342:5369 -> 1.23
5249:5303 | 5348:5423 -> 1.22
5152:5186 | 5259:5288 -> 1.56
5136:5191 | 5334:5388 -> 1.80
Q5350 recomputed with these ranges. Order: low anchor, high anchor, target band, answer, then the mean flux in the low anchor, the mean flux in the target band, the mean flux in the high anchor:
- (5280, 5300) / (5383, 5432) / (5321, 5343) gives 1.9 AA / 13.2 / 12.6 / 15.1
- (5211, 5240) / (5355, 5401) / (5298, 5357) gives -1.1 AA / 11.2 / 13.4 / 14.2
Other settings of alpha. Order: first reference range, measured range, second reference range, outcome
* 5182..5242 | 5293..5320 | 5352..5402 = -0.12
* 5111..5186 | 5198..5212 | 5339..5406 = 0.47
